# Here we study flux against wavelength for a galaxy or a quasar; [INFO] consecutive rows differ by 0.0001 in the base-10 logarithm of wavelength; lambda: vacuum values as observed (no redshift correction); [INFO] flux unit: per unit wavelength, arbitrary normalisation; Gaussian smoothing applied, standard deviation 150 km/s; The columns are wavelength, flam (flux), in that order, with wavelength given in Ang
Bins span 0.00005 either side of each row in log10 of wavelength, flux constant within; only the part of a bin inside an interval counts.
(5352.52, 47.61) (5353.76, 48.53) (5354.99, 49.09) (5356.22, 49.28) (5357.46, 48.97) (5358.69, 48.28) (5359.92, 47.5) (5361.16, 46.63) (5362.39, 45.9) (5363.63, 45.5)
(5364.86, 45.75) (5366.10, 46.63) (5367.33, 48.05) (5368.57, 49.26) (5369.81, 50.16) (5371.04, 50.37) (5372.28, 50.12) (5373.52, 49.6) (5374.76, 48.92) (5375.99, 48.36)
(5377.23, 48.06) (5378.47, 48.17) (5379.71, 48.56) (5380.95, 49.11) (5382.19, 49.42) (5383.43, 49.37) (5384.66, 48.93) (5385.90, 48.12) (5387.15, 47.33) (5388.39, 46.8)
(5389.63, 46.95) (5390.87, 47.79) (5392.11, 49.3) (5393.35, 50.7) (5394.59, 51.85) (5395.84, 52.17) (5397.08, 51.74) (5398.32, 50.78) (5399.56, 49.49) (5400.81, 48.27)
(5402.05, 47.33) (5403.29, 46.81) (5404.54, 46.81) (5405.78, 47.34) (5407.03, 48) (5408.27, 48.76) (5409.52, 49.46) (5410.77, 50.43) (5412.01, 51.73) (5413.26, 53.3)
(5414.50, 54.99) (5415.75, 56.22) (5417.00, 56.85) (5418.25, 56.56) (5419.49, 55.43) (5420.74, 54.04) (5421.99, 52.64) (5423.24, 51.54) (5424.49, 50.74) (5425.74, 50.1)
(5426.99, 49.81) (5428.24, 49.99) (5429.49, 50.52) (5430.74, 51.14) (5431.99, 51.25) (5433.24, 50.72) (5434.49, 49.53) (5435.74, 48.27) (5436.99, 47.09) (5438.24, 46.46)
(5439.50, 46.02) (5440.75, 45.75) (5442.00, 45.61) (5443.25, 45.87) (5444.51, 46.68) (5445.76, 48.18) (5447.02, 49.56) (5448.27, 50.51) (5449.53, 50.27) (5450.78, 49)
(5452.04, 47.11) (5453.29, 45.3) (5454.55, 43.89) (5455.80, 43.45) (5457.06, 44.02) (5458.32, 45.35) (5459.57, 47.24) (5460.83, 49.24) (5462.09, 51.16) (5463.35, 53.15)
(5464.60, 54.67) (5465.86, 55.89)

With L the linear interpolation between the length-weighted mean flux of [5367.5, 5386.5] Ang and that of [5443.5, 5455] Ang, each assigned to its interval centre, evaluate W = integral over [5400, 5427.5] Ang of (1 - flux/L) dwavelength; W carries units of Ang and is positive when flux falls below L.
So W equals -1.6 Ang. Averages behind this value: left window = 49.1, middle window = 51.2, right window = 47.8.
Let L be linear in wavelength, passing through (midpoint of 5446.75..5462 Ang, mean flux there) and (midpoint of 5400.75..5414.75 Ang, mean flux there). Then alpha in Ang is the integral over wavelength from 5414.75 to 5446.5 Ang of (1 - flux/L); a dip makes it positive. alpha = -1.3 Ang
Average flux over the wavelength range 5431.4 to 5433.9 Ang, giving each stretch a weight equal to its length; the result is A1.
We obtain 51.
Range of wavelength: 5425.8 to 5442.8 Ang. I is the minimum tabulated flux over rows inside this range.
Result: 45.61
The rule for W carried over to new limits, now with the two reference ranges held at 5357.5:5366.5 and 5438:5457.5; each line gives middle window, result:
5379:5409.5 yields -1.35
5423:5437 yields -1.02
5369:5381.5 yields -0.64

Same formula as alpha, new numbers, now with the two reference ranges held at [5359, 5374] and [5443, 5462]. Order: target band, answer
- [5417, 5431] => -1.43 Ang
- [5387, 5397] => -0.34 Ang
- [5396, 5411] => -0.39 Ang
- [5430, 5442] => -0.26 Ang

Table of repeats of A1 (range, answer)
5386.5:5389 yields 46.9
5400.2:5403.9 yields 47.6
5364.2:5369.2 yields 47.4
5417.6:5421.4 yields 55.4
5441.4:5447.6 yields 47.1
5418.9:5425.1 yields 52.8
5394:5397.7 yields 51.9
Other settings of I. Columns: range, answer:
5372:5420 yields 46.8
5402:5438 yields 46.81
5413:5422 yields 52.64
